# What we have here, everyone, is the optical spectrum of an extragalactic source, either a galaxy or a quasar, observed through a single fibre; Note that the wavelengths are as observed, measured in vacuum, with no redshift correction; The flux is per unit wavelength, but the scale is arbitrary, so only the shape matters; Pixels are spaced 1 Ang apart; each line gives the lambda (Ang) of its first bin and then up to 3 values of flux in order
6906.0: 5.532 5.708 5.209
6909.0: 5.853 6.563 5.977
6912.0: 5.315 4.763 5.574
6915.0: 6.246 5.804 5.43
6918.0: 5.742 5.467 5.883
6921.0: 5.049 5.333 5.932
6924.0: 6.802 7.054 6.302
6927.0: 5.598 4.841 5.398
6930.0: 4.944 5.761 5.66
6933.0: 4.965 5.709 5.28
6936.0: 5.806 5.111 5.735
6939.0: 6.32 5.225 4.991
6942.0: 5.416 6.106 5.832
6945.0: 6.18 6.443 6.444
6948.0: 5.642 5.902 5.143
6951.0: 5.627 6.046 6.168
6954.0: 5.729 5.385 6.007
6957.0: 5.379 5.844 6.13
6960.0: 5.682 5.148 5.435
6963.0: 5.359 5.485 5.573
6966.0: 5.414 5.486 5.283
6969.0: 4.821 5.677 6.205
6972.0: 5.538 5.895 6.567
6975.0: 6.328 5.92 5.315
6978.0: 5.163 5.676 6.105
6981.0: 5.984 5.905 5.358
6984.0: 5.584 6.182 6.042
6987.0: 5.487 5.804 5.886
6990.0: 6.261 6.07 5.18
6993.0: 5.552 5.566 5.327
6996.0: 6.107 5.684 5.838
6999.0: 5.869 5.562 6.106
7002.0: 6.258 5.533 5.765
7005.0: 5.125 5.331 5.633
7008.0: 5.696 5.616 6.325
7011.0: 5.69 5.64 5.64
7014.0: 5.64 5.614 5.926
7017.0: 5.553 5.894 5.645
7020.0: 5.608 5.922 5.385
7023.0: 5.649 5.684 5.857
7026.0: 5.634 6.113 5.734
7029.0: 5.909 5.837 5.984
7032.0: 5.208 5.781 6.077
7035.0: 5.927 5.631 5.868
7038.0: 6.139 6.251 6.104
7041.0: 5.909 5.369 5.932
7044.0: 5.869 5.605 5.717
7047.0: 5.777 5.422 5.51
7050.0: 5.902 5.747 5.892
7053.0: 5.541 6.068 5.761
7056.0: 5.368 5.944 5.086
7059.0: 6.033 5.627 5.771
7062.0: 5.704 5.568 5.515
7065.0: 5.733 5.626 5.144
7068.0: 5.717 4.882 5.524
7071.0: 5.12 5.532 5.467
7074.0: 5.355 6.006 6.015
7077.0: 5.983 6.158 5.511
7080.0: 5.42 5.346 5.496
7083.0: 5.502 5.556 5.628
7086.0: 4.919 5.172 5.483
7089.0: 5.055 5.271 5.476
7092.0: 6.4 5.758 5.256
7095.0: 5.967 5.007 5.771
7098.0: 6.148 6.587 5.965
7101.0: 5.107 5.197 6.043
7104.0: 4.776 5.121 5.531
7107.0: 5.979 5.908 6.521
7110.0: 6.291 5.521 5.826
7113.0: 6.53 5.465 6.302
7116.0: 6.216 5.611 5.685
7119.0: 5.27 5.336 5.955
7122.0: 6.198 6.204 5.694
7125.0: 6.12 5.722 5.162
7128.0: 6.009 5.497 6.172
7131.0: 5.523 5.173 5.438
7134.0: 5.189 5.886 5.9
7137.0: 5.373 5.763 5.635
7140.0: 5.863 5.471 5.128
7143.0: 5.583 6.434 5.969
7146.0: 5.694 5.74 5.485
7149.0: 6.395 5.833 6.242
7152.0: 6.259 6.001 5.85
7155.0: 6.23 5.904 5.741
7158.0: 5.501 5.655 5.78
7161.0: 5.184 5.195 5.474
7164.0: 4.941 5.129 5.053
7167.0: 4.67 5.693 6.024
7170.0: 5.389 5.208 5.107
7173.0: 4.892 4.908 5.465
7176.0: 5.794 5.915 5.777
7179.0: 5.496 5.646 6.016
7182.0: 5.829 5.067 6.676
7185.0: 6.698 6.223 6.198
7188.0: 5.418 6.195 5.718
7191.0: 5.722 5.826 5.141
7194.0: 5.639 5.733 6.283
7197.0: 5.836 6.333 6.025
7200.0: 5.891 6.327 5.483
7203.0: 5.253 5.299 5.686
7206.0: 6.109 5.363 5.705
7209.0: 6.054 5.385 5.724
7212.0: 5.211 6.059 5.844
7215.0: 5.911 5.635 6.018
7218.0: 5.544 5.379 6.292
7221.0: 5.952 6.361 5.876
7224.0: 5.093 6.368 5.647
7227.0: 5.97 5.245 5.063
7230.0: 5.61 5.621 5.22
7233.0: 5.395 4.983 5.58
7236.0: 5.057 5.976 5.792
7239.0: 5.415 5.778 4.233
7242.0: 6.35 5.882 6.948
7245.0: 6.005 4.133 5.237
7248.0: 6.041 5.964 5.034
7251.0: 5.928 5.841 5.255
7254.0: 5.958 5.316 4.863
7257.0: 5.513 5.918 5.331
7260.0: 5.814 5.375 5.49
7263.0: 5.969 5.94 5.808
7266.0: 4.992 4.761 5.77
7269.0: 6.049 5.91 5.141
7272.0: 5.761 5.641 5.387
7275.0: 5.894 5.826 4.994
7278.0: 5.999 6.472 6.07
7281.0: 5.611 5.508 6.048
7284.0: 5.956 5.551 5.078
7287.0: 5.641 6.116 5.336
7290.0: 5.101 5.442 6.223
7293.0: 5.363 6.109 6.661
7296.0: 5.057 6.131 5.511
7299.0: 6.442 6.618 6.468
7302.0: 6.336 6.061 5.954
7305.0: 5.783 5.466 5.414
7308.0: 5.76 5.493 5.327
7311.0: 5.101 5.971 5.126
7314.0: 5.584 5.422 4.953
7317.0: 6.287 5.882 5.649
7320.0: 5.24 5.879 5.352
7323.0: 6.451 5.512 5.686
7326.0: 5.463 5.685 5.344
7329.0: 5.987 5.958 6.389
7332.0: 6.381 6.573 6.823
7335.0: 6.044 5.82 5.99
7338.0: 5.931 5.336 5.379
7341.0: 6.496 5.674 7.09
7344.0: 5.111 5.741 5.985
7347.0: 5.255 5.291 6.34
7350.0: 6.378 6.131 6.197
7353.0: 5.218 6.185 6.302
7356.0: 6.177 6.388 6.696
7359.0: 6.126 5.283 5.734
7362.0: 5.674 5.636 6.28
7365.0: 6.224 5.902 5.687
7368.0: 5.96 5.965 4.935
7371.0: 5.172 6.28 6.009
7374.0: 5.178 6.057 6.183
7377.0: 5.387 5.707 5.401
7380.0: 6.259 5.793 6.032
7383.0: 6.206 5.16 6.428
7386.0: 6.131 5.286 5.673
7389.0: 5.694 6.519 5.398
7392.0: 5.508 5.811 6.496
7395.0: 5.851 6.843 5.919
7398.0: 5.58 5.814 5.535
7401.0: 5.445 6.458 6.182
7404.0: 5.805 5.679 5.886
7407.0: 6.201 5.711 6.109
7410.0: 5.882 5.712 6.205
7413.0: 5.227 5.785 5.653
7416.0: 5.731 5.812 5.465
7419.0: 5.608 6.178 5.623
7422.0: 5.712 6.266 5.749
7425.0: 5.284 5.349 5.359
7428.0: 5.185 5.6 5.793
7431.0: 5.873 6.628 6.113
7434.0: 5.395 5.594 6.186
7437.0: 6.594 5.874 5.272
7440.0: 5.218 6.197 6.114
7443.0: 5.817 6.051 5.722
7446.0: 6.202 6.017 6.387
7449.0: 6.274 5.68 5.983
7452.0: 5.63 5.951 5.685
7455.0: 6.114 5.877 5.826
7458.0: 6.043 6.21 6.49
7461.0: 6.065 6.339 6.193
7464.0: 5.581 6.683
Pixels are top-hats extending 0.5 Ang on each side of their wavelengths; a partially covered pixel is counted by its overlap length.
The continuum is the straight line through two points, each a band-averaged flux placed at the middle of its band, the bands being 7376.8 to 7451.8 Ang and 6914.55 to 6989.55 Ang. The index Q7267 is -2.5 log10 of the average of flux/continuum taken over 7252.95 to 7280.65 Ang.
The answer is 0.034 mag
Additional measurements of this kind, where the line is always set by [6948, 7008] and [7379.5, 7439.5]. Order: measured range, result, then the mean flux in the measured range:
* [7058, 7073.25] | 0.04 mag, 5.52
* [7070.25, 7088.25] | 0.04 mag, 5.54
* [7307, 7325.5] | 0.04 mag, 5.59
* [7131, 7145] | 0.03 mag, 5.61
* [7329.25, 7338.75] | -0.07 mag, 6.18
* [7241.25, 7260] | 0.03 mag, 5.63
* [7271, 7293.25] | 0.02 mag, 5.67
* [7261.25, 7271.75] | 0.04 mag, 5.58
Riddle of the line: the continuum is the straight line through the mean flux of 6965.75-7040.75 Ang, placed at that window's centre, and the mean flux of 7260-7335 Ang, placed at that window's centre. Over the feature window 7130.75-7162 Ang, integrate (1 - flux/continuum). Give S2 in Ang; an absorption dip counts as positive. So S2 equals 0.14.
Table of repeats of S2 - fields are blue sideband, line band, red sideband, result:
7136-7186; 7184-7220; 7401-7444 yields -0.85 Ang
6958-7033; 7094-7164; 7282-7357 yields 0.21 Ang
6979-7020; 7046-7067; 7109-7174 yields 0.19 Ang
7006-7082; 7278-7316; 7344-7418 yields 0.42 Ang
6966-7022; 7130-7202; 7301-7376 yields 1.07 Ang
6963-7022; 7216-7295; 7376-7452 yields 2.18 Ang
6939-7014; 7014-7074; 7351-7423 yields 0.52 Ang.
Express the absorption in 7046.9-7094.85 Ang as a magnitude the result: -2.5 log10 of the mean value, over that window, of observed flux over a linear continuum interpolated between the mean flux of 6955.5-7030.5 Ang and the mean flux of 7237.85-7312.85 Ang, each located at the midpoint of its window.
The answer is 0.02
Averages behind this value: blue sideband 5.72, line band 5.58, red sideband 5.68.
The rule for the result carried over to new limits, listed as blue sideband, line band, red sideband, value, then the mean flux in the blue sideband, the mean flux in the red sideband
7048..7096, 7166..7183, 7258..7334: 0.04 mag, 5.58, 5.74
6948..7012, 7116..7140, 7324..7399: 0.02 mag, 5.71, 5.9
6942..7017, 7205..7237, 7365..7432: 0.02 mag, 5.74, 5.8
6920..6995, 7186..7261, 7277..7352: 0.02 mag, 5.7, 5.82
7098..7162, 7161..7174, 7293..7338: 0.11 mag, 5.77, 5.84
